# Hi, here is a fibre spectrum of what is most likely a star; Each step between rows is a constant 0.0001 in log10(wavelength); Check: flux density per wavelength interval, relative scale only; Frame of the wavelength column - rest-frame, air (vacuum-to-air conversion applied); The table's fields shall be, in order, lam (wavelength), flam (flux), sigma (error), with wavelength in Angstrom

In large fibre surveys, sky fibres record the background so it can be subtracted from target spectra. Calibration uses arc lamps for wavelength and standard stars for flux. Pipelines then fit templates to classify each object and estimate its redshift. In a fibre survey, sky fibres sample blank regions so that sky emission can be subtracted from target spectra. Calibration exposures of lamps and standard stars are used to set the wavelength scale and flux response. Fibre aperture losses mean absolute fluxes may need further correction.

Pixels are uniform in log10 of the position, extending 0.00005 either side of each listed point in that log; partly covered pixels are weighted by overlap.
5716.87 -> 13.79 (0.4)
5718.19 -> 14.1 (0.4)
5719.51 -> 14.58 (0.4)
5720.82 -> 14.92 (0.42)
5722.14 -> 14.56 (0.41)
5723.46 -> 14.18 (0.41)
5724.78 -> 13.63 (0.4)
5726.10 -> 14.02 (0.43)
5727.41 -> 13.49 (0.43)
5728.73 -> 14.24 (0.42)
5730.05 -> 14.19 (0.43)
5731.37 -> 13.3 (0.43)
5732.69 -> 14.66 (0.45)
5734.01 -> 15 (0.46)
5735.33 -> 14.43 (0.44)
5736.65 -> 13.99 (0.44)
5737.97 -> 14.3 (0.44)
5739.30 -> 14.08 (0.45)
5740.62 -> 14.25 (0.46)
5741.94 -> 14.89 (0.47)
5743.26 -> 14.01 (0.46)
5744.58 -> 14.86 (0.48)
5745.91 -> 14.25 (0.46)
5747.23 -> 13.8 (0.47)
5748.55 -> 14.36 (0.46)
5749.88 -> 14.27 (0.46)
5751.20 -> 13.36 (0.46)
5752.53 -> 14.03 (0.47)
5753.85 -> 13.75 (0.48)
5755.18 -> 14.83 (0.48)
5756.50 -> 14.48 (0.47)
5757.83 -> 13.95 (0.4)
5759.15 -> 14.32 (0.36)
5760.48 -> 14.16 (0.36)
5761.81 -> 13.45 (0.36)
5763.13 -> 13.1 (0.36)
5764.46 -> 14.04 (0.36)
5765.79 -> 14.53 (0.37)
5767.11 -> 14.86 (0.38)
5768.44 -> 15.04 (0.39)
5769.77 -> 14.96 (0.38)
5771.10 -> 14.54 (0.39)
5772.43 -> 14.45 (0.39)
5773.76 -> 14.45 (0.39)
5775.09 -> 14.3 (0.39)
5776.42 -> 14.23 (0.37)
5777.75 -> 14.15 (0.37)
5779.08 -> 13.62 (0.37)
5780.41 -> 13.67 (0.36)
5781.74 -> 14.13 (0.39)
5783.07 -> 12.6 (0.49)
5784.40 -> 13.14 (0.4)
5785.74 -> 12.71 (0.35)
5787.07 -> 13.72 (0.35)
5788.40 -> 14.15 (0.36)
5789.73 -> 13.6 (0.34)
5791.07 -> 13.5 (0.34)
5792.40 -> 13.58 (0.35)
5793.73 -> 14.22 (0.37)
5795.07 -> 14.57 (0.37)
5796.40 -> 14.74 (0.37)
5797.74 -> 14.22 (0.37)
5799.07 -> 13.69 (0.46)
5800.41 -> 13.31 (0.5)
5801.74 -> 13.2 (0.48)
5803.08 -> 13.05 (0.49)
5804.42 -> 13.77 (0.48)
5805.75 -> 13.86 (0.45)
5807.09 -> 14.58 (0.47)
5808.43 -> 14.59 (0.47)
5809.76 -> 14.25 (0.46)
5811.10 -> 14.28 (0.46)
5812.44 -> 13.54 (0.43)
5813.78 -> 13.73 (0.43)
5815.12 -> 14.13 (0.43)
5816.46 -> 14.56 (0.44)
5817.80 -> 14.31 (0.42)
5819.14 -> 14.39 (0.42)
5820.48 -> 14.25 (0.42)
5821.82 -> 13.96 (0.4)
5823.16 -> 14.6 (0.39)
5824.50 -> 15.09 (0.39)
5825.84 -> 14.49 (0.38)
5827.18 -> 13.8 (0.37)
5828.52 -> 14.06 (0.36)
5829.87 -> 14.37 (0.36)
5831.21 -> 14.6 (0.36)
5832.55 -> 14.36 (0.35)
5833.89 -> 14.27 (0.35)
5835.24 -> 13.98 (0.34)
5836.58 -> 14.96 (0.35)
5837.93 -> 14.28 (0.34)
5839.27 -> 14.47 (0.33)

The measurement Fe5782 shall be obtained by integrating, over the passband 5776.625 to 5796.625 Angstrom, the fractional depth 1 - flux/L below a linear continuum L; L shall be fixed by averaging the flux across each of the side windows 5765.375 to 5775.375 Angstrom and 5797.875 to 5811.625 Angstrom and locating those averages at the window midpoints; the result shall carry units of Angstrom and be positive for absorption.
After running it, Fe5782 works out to 0.8 Angstrom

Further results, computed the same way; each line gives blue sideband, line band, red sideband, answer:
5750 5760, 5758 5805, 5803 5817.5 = 0.5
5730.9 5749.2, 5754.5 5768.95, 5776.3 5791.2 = -0.3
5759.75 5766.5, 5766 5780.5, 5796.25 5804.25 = -0.6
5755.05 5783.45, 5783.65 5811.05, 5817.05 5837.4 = 0.8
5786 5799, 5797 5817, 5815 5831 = 0.3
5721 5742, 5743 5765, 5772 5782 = 0.1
